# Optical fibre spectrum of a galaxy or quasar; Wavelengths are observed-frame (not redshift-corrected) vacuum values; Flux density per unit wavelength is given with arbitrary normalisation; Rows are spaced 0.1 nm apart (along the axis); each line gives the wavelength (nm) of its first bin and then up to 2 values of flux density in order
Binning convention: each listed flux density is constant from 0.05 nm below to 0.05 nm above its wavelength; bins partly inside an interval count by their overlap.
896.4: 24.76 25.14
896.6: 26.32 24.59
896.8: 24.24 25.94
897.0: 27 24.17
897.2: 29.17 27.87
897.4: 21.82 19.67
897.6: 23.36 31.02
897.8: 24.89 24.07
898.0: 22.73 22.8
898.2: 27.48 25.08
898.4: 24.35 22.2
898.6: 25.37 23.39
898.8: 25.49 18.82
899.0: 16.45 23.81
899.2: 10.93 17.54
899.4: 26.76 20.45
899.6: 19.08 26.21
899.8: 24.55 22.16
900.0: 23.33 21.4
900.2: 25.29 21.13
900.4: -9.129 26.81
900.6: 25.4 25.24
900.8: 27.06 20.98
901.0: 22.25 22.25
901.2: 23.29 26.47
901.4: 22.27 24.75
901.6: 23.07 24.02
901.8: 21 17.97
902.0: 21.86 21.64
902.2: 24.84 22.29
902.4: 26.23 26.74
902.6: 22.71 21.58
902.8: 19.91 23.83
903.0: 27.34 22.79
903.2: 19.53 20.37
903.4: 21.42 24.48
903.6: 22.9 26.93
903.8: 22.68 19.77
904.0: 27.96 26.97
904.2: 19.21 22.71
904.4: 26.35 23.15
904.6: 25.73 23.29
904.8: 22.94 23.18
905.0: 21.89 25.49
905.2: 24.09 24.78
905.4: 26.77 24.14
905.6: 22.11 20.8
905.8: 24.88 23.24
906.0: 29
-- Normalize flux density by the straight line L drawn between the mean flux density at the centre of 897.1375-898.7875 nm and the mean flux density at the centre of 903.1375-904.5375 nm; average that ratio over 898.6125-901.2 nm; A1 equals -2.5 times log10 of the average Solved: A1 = 0.14 mag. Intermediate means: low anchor 24.7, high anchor 23.2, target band 21.2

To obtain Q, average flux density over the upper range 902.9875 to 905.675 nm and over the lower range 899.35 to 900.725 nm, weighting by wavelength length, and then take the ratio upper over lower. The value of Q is 1.11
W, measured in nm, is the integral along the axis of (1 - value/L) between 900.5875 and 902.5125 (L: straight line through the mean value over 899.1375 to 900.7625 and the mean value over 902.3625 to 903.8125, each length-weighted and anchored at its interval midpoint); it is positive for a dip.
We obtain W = -0.13 nm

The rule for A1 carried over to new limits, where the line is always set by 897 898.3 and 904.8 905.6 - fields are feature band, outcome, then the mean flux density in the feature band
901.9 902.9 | 0.07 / 22.9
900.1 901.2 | 0.18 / 20.9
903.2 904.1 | 0.04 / 23.3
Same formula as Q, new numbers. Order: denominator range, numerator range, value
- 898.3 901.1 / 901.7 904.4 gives 1.07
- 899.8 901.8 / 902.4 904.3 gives 1.05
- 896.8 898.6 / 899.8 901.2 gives 0.85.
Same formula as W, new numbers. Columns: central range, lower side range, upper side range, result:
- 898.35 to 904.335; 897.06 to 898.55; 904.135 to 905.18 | 0.433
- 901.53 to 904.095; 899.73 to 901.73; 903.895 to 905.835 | -0.001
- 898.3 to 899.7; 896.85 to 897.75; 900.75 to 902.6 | 0.183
